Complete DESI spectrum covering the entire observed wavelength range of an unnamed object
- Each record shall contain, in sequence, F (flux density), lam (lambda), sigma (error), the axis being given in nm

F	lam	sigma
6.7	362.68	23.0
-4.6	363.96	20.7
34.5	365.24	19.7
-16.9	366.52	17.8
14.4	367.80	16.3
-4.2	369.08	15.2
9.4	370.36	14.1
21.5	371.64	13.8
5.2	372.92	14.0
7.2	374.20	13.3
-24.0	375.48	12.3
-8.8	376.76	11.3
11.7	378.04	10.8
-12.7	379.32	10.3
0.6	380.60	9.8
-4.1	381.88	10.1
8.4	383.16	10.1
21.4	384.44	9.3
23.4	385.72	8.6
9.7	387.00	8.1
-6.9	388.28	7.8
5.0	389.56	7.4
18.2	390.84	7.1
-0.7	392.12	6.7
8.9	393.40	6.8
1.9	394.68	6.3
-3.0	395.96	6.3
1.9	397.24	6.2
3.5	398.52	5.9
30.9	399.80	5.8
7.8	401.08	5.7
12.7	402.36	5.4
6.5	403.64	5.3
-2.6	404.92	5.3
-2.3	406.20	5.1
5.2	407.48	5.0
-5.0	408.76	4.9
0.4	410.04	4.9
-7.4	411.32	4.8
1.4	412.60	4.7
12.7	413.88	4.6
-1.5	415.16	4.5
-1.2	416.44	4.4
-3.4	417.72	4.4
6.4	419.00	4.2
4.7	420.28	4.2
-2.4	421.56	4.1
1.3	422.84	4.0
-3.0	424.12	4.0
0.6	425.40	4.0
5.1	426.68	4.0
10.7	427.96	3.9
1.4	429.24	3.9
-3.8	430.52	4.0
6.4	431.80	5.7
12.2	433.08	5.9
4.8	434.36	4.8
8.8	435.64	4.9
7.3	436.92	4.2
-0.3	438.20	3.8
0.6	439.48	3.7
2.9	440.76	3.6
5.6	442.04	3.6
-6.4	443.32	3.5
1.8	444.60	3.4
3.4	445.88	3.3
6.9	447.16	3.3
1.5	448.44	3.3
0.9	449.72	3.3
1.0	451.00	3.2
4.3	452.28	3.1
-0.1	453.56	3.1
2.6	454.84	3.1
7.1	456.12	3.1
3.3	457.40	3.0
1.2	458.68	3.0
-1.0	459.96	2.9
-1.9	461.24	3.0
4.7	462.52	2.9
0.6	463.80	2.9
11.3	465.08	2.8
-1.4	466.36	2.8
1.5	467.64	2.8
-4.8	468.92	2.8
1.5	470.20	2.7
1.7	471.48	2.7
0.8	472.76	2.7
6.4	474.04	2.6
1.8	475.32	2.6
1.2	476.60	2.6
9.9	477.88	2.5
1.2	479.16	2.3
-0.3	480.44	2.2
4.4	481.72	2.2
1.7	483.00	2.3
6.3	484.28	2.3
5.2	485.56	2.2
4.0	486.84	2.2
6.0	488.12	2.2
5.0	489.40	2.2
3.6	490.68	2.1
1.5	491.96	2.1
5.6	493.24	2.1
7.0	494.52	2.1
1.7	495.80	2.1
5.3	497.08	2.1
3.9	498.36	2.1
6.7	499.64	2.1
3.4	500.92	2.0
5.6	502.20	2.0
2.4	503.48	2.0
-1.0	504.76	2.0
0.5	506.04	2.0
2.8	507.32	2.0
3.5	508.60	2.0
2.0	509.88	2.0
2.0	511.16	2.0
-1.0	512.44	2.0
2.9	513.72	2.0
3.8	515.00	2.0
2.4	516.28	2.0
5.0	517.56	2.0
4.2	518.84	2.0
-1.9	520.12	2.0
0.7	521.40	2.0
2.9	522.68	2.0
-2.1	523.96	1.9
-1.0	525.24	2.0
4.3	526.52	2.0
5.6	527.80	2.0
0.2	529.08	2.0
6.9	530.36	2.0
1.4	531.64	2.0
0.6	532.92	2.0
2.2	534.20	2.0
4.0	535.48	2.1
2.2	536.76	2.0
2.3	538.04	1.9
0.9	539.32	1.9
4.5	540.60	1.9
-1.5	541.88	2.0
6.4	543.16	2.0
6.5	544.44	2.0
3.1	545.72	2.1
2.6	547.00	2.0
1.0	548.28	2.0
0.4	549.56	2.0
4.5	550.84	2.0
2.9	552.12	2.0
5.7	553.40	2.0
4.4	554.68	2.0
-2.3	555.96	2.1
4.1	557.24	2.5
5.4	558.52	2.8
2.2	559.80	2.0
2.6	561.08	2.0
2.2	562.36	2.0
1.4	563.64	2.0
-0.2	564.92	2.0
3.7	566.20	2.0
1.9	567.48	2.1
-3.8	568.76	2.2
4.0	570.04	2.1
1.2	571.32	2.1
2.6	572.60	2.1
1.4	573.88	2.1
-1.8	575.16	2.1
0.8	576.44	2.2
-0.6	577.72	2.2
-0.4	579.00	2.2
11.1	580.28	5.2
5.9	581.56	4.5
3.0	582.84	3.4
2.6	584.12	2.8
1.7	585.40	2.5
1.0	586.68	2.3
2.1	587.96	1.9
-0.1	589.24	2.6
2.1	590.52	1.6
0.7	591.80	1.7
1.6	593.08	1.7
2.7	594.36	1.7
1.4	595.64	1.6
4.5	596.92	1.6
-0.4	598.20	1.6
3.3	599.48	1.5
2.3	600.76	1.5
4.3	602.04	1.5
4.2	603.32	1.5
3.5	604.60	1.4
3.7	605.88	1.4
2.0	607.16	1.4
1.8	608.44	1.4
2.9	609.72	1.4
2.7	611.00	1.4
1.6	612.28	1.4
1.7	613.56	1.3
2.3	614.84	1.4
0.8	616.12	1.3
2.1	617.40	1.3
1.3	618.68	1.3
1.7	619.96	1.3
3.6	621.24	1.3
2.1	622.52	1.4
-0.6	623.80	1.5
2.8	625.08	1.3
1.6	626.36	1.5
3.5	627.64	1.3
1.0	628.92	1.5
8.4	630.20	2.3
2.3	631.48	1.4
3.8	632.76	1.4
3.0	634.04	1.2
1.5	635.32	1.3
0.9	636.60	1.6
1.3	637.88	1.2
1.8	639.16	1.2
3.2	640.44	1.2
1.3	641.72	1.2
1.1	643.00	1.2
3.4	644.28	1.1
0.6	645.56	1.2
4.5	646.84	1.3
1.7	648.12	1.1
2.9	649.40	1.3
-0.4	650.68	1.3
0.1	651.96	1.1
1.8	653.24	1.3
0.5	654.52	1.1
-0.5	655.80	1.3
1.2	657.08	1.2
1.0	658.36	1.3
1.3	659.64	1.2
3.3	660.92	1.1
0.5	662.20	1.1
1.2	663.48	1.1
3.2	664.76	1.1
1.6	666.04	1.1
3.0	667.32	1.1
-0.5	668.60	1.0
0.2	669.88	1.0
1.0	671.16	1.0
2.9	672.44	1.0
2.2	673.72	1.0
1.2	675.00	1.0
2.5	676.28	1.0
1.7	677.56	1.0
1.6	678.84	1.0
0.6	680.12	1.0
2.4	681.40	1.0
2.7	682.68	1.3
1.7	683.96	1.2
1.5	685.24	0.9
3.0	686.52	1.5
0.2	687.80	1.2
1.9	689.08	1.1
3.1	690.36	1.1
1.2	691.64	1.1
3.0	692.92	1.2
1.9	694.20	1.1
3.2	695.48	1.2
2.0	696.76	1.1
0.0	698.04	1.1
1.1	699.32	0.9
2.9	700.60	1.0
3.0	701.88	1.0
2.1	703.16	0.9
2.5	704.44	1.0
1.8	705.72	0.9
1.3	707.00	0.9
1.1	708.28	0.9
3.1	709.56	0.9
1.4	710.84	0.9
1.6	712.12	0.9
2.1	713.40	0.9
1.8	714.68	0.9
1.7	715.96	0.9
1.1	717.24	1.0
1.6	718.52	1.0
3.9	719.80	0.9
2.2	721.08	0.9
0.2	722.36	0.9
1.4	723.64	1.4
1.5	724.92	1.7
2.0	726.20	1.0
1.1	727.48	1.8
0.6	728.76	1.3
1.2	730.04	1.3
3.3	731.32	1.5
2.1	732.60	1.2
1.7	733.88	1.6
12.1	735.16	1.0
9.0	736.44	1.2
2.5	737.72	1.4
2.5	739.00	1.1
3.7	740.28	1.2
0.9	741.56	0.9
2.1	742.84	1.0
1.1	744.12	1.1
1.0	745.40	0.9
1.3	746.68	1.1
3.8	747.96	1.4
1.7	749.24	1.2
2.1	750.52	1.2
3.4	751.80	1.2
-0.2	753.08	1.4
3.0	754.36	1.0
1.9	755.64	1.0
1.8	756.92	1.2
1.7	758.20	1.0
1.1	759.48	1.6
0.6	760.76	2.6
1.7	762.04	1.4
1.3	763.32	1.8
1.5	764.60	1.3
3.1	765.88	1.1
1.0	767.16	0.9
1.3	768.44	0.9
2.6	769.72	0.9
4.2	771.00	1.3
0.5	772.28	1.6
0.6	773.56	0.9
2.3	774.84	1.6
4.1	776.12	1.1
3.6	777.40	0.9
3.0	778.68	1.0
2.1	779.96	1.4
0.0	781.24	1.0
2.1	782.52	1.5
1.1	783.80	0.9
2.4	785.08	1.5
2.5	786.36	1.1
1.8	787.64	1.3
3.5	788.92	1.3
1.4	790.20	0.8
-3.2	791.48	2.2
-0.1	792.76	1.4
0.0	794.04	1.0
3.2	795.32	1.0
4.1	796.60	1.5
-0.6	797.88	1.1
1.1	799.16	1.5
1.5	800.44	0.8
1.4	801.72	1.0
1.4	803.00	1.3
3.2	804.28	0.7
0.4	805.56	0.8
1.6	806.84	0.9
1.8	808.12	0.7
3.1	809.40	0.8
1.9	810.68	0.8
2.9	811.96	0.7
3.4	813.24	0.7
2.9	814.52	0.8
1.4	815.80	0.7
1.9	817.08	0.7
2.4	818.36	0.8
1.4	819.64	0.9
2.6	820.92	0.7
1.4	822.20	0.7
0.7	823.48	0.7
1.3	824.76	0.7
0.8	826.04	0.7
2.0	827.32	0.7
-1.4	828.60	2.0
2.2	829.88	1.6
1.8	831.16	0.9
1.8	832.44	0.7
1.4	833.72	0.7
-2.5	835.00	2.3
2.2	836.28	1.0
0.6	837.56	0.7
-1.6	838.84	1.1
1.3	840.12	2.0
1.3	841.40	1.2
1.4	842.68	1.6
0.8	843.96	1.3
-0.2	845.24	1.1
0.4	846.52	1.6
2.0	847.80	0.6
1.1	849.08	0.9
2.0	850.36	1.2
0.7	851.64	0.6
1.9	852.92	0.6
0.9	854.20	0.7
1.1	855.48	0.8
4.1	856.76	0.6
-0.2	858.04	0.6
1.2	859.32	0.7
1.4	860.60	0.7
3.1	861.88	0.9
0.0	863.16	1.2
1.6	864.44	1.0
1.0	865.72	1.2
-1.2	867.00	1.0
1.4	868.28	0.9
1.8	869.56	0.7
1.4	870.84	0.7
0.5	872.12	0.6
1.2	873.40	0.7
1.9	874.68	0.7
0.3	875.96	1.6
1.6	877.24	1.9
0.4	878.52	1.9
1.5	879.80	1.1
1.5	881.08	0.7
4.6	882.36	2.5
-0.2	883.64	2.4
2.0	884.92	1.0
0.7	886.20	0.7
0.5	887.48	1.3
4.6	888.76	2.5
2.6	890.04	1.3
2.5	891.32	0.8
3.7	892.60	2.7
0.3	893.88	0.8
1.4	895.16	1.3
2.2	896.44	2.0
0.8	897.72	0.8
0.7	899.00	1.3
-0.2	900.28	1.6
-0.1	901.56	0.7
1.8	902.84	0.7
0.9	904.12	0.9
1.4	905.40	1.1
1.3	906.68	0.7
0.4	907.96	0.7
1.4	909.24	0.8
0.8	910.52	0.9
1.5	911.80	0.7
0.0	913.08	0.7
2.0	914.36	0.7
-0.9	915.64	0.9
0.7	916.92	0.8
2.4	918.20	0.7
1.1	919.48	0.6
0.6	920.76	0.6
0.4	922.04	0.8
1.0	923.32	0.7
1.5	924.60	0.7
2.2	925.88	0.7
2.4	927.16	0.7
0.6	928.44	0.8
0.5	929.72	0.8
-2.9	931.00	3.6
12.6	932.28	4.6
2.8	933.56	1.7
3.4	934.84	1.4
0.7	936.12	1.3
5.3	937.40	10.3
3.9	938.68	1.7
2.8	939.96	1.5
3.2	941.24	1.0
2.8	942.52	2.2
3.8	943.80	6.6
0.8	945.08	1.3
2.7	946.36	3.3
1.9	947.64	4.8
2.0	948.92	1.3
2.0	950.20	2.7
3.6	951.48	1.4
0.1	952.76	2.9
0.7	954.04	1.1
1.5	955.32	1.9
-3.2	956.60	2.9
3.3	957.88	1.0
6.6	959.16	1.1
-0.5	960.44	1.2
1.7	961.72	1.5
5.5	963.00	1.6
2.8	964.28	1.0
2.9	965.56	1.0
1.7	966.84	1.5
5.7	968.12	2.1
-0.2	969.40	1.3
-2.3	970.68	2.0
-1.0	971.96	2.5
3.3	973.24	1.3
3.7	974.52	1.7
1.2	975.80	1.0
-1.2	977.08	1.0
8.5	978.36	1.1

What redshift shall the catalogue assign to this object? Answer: 0.97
